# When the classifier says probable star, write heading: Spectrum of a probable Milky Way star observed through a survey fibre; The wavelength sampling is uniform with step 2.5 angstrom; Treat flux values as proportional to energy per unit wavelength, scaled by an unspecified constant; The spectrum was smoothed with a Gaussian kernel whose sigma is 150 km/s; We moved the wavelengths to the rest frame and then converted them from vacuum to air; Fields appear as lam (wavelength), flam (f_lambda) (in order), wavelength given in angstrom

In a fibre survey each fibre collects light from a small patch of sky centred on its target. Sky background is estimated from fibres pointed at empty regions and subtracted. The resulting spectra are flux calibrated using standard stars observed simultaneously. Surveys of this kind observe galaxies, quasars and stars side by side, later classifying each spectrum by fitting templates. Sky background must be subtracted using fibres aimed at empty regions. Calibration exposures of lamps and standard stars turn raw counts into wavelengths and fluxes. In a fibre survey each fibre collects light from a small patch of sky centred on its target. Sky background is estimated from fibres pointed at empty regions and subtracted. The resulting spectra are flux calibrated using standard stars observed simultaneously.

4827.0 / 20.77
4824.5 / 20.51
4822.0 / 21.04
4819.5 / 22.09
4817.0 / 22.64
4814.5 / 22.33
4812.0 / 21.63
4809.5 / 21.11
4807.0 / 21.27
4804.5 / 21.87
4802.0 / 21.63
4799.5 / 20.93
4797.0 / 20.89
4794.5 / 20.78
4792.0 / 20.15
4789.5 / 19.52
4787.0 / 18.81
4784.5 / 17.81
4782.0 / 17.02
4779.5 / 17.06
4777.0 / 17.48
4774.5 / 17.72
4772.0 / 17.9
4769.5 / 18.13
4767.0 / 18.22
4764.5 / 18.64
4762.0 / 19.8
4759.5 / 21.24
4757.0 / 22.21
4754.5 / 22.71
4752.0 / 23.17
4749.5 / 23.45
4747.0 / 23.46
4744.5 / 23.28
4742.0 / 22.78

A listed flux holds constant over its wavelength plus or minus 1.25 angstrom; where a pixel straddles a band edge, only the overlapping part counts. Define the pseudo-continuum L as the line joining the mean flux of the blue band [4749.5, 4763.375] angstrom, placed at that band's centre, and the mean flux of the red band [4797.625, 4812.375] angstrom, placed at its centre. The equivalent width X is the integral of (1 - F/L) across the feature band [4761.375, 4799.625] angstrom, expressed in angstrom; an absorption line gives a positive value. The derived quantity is 5.2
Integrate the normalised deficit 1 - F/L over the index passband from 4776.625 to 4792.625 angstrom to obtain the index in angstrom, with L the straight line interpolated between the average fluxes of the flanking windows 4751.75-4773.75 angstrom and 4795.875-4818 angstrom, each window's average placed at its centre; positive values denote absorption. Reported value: 2.0 angstrom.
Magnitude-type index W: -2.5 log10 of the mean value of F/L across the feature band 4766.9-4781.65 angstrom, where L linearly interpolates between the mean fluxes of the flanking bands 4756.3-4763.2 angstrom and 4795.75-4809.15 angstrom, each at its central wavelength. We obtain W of 0.19 mag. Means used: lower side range 21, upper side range 21.3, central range 17.7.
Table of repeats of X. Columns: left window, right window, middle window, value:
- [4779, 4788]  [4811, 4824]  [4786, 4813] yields -1.57 angstrom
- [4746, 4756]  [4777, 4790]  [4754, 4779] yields 1.76 angstrom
